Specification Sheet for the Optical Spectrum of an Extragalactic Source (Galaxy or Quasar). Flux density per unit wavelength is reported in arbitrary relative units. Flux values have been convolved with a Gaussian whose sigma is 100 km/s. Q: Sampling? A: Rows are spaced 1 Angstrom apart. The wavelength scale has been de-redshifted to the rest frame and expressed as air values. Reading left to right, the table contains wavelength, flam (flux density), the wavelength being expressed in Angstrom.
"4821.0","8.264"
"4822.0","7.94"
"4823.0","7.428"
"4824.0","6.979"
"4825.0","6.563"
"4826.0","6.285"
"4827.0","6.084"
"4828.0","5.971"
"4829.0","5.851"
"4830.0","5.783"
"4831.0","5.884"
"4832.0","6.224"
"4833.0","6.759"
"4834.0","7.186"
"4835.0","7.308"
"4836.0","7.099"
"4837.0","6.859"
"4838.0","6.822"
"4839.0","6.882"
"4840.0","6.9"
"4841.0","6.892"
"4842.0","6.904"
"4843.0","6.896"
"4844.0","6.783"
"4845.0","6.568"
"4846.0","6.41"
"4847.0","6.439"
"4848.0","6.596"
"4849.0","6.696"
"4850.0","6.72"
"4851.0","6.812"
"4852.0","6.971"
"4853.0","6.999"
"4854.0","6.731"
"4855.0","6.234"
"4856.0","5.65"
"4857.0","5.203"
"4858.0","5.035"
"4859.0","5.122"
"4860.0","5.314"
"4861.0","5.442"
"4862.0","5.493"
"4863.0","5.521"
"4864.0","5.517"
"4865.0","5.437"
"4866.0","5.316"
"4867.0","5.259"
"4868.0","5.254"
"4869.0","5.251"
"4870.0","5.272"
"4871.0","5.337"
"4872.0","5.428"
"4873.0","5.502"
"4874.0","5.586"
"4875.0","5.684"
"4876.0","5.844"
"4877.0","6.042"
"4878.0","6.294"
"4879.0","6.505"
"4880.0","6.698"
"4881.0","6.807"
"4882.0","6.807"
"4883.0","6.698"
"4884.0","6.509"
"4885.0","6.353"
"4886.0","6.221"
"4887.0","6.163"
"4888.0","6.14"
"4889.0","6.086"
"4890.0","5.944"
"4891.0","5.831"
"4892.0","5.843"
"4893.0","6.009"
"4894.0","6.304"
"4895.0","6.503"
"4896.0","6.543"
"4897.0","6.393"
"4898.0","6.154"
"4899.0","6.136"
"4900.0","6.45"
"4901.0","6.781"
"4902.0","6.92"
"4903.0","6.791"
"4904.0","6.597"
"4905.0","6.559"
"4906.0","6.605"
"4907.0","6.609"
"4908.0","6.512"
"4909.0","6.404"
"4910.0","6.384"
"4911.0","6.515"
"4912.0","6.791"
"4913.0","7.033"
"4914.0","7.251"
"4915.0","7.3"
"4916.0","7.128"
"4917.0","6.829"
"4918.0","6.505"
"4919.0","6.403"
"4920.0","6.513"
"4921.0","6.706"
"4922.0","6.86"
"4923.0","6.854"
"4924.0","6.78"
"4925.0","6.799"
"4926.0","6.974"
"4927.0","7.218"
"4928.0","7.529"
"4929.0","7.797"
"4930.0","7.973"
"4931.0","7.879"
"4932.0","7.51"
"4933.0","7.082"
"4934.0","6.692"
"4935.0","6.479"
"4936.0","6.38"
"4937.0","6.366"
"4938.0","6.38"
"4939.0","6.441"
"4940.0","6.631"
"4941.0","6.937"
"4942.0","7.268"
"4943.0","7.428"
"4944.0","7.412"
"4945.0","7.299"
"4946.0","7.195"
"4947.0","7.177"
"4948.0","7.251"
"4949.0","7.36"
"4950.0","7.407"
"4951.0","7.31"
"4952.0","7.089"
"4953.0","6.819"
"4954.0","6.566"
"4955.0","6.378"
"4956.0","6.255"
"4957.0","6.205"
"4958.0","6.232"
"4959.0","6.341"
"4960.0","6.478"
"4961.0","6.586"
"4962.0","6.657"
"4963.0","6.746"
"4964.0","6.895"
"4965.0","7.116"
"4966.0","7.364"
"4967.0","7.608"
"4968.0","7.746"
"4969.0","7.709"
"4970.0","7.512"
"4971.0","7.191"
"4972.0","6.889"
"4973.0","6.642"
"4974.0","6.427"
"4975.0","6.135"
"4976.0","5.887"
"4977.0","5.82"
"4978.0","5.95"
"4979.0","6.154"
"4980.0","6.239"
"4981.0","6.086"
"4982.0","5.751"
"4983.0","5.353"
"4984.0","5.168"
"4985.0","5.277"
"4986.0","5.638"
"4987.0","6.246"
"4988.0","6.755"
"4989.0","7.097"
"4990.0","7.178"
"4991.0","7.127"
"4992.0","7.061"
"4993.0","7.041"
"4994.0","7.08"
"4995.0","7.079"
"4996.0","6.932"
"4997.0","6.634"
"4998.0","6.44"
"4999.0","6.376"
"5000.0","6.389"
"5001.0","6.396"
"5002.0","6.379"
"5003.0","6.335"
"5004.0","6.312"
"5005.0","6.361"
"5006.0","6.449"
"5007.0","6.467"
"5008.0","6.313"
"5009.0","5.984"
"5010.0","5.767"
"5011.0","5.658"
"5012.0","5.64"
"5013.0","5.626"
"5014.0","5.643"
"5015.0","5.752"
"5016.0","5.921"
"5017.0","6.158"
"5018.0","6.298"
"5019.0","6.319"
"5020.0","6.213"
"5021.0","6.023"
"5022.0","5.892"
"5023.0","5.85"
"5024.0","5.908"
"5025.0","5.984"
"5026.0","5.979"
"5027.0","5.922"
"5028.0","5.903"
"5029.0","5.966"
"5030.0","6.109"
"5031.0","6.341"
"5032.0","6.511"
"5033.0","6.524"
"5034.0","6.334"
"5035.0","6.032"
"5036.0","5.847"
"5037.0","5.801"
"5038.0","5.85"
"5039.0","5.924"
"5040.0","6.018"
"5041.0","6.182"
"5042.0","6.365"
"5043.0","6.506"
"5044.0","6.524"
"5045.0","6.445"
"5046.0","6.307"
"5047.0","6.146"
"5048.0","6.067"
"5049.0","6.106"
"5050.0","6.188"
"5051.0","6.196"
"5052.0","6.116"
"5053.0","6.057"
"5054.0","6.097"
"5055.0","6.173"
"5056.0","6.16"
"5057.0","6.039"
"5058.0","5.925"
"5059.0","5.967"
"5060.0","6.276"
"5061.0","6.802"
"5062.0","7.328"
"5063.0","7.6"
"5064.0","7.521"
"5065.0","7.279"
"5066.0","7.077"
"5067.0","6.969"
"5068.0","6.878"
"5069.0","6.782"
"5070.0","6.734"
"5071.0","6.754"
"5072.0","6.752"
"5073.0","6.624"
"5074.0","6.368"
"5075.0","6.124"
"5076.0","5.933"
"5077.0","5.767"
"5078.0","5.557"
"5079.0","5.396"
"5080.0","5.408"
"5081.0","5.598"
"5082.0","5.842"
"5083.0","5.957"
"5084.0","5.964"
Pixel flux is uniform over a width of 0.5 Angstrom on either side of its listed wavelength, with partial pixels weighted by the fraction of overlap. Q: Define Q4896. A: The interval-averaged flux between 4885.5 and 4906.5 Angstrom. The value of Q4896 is 6.33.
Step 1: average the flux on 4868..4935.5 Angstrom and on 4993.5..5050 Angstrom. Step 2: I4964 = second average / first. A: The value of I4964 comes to 0.95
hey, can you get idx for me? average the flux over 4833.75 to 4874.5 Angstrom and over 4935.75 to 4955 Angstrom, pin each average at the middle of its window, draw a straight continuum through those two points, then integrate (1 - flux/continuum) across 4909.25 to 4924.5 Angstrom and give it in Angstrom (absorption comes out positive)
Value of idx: -0.2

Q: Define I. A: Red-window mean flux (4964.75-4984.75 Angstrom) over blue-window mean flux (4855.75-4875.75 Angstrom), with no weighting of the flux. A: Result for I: 1.21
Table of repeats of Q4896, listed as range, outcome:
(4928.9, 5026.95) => 6.56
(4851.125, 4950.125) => 6.45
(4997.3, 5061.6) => 6.14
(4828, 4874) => 6.14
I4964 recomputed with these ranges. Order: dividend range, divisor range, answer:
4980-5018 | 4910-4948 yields 0.90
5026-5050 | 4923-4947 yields 0.87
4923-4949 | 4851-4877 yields 1.25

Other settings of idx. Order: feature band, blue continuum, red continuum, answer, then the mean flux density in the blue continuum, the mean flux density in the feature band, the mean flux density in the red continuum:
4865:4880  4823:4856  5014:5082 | 2.10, 6.63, 5.64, 6.24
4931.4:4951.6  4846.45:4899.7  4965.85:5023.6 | -2.57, 6.01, 7.01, 6.37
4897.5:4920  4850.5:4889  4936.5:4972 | -0.96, 5.91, 6.66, 6.95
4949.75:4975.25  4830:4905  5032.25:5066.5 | -2.32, 6.22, 6.86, 6.35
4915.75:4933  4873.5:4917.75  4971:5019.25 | -1.83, 6.44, 7.07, 6.27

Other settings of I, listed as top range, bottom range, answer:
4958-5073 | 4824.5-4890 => 1.03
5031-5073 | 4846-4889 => 1.07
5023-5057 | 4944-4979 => 0.90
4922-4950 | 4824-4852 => 1.07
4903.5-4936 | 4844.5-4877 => 1.18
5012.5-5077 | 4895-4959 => 0.92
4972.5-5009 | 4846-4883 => 1.07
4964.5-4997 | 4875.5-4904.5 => 1.04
